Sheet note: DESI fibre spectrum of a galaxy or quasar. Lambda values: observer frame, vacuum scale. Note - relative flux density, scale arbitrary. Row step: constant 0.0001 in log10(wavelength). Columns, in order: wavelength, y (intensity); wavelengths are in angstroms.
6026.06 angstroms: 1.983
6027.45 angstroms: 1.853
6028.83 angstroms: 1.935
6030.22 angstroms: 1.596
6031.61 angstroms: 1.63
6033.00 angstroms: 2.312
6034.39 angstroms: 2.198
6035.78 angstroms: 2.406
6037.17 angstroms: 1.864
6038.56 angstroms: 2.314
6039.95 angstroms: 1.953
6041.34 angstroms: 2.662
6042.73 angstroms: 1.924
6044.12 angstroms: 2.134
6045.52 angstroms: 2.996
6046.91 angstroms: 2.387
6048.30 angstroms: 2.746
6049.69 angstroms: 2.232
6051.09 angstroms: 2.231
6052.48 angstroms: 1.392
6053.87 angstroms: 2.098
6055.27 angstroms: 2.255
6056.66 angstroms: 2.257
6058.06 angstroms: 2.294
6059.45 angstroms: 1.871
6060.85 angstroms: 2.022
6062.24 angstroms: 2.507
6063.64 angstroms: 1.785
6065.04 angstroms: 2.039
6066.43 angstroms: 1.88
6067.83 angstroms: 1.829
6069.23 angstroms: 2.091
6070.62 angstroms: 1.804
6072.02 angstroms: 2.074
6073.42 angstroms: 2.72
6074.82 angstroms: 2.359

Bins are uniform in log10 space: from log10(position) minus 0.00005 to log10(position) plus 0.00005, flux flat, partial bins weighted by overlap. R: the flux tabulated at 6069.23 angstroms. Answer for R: 2.091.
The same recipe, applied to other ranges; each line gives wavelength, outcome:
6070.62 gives 1.804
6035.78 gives 2.406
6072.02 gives 2.074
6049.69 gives 2.232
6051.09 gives 2.231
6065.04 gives 2.039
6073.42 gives 2.72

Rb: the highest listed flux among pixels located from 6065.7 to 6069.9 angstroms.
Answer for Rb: 2.091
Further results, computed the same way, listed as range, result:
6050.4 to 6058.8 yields 2.294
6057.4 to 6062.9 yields 2.507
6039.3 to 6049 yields 2.996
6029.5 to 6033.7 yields 2.312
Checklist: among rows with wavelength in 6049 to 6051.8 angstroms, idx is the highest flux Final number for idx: 2.232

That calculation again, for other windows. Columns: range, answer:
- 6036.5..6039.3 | 2.314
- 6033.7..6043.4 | 2.662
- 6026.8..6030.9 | 1.935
